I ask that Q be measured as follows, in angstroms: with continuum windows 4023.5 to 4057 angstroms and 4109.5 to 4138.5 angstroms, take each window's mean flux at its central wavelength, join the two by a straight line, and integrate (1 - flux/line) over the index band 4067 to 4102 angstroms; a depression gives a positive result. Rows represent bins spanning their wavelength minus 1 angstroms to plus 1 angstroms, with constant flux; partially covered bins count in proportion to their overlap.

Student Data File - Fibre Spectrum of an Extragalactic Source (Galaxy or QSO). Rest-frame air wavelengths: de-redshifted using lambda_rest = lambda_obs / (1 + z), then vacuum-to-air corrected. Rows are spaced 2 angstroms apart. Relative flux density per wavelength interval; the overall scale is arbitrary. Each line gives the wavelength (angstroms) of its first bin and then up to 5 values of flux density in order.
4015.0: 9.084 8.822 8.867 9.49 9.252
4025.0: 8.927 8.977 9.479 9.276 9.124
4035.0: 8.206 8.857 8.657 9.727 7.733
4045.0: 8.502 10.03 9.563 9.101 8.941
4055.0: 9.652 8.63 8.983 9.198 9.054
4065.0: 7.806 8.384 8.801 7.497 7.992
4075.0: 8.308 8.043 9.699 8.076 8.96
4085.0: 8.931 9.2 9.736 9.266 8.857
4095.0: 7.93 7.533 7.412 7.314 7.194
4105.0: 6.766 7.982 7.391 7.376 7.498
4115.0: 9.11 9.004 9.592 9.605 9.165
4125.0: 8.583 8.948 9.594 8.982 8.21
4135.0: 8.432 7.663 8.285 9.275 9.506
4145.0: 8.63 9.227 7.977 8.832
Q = 1.6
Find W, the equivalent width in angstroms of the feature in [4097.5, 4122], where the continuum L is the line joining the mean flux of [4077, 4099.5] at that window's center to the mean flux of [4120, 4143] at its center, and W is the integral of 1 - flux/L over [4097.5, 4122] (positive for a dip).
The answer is 2.1 angstroms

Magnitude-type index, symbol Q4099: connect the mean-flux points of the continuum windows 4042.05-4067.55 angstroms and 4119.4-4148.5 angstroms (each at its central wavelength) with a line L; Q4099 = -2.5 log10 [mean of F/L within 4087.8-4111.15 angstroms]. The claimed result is 0.12 mag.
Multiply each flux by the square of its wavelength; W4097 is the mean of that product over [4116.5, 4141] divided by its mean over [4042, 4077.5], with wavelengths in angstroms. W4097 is 1.05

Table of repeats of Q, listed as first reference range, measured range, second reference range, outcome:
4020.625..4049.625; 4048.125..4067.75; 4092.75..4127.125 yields -0.37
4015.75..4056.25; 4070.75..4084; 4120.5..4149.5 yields 0.79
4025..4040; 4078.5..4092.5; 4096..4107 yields -2.57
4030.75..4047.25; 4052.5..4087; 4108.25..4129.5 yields 0.51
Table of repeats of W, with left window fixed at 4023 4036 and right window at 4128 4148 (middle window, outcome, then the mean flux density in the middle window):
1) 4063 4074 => 0.9 angstroms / 8.18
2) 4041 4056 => -0.2 angstroms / 9.12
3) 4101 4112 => 1.9 angstroms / 7.34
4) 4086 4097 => 0.0 angstroms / 8.86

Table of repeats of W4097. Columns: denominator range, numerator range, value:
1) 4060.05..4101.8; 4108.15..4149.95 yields 1.05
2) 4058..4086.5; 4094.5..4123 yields 0.95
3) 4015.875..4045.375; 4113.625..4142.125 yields 1.04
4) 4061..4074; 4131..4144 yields 1.07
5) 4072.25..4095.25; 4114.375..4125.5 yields 1.07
